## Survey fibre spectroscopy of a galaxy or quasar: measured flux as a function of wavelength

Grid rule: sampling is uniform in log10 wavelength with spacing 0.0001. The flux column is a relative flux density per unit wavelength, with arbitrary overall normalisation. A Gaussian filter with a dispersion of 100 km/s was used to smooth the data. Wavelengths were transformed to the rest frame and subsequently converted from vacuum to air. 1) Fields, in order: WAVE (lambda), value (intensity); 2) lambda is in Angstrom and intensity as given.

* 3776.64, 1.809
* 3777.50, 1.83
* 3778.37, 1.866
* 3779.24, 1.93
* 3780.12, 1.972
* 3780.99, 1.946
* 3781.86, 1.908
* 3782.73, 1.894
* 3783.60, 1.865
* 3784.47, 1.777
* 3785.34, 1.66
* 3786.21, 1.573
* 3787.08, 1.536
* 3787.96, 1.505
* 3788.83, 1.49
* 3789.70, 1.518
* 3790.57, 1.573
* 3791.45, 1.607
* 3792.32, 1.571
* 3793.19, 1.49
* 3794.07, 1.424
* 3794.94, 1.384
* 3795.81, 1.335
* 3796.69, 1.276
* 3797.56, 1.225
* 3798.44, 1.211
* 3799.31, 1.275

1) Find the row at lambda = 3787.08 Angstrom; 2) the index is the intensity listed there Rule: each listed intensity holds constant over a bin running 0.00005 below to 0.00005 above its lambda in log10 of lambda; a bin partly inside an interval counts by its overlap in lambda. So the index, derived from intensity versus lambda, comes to 1.536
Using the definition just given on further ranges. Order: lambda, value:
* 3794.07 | 1.424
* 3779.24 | 1.93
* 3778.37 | 1.866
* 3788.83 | 1.49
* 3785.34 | 1.66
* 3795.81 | 1.335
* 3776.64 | 1.809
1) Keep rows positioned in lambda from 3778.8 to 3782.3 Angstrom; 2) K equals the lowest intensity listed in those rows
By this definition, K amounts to 1.908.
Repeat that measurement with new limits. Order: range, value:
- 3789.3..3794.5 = 1.424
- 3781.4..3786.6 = 1.573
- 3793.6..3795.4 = 1.384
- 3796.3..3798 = 1.225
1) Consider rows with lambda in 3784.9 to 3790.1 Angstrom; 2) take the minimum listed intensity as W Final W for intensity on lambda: 1.49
